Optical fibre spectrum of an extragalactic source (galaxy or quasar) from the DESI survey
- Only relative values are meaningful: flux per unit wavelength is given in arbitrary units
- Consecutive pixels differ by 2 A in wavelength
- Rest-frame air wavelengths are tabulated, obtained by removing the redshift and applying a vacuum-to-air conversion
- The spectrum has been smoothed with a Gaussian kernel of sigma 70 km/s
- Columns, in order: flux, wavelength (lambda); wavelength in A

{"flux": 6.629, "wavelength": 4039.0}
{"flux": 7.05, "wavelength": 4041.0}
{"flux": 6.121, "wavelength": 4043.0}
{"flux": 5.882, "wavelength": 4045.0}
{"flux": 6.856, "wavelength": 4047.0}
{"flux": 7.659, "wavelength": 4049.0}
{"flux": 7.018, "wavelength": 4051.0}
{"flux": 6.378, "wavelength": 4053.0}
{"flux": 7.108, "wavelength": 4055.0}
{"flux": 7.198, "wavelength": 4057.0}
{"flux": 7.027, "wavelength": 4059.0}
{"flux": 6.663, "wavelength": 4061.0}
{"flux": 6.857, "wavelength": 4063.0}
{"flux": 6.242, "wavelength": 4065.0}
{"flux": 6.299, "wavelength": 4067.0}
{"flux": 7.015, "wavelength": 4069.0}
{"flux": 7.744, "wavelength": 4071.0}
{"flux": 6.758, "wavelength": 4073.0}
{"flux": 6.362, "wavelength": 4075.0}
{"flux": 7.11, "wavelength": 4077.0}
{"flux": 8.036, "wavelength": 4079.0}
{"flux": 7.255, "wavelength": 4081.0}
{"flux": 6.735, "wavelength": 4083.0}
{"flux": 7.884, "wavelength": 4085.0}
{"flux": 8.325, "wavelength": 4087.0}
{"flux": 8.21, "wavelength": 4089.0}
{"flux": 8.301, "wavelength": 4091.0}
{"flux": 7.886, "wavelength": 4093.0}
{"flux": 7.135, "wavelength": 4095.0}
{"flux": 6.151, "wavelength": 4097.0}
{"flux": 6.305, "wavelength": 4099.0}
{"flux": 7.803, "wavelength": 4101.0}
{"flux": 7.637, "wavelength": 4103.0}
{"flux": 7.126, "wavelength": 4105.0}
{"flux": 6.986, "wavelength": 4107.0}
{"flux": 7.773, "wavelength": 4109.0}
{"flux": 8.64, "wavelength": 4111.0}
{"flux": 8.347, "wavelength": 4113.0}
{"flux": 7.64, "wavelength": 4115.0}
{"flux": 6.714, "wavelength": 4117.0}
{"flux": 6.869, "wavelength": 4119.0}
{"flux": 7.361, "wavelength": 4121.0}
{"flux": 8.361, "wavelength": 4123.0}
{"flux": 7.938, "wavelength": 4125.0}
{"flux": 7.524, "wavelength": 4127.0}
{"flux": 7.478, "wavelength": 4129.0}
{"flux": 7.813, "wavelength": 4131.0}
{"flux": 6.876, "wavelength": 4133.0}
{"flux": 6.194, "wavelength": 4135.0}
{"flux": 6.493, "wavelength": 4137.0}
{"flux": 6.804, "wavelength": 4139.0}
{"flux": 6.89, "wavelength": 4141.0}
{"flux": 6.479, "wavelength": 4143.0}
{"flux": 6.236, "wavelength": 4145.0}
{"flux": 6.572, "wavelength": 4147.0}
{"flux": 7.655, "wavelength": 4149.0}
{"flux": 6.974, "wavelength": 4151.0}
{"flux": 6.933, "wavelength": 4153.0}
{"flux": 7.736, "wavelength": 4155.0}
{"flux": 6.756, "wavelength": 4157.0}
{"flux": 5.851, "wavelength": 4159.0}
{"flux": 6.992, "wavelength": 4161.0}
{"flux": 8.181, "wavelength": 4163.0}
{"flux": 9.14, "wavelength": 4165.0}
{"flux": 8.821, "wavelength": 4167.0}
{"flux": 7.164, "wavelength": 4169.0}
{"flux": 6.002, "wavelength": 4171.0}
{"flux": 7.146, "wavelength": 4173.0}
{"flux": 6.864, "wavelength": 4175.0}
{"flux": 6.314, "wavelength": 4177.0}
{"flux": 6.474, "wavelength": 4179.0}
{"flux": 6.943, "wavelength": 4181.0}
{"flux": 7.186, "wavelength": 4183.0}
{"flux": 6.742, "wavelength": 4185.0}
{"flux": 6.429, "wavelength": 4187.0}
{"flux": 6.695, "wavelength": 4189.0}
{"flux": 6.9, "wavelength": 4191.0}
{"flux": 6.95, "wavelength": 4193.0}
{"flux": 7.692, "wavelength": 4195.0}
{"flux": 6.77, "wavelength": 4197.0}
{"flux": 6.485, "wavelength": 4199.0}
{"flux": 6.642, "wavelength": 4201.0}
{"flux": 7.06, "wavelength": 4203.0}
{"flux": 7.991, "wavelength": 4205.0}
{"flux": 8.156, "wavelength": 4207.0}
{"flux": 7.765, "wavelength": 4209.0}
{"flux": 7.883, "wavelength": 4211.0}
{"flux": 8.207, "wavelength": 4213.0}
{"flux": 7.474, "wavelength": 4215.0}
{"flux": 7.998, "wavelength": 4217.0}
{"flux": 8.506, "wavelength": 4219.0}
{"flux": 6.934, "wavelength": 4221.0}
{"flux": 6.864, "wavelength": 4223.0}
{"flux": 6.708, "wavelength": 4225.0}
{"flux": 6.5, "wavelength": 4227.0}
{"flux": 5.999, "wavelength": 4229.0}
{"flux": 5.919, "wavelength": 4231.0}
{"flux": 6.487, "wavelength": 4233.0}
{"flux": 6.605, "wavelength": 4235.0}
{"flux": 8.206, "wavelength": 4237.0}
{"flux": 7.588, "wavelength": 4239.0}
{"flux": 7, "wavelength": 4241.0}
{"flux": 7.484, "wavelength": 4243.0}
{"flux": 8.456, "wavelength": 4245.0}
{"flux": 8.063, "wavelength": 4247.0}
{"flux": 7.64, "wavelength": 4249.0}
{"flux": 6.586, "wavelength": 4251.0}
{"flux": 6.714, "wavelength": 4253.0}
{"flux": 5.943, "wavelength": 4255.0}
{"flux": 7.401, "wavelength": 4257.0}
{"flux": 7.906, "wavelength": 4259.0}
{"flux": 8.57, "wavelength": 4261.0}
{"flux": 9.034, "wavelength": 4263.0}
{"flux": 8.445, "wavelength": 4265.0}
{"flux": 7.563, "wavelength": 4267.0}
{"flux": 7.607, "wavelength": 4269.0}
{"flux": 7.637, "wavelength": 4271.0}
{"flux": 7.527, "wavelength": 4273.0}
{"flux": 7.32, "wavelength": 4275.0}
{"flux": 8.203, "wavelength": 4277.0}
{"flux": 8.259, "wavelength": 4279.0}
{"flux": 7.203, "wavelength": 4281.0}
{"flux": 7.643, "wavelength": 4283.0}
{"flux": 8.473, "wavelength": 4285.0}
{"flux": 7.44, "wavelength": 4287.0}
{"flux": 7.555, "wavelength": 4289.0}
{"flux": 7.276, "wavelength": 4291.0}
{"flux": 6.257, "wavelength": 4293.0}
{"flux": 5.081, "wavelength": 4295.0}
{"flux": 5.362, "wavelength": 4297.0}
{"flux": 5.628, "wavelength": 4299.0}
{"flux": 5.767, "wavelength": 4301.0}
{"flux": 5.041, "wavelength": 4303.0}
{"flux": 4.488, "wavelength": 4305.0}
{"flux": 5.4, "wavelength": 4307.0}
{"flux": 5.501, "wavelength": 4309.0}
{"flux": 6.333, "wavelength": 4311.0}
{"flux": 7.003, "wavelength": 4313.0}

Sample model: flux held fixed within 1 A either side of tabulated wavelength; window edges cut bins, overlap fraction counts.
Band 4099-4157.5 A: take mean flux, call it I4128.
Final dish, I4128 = 7.25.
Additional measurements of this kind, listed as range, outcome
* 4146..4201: 7.04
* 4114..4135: 7.4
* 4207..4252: 7.33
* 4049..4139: 7.26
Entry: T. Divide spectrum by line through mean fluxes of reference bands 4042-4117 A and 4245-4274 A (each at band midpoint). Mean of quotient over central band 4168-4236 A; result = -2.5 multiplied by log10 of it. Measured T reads 0.07 mag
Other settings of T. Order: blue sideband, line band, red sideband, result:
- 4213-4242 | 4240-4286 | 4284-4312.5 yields -0.16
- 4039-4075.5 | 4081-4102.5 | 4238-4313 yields -0.10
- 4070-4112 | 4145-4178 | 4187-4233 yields 0.02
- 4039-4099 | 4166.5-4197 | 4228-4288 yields 0.06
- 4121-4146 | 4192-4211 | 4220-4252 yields -0.04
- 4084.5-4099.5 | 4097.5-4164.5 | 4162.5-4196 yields 0.02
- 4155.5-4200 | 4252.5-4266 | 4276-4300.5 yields -0.11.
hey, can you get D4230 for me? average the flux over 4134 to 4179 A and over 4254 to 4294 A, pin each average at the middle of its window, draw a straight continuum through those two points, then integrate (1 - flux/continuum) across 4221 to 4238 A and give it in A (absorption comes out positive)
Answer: 1.68 A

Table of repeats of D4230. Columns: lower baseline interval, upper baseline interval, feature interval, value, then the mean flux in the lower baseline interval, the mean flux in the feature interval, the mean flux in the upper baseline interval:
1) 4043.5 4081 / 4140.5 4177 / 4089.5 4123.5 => -2.3 A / 6.9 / 7.47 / 7.11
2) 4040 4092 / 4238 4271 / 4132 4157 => 1.7 A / 7.08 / 6.82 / 7.63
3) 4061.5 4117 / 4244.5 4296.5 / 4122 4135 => -0.3 A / 7.34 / 7.55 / 7.5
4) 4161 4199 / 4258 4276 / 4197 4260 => 2.7 A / 7.11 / 7.26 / 7.96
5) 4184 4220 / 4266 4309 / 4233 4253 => -1.0 A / 7.35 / 7.42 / 6.77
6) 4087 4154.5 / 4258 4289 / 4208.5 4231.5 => 1.3 A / 7.29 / 7.25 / 7.91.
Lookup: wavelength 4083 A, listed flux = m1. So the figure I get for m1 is 6.735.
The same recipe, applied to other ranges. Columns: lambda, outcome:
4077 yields 7.11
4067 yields 6.299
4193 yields 6.95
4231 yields 5.919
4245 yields 8.456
